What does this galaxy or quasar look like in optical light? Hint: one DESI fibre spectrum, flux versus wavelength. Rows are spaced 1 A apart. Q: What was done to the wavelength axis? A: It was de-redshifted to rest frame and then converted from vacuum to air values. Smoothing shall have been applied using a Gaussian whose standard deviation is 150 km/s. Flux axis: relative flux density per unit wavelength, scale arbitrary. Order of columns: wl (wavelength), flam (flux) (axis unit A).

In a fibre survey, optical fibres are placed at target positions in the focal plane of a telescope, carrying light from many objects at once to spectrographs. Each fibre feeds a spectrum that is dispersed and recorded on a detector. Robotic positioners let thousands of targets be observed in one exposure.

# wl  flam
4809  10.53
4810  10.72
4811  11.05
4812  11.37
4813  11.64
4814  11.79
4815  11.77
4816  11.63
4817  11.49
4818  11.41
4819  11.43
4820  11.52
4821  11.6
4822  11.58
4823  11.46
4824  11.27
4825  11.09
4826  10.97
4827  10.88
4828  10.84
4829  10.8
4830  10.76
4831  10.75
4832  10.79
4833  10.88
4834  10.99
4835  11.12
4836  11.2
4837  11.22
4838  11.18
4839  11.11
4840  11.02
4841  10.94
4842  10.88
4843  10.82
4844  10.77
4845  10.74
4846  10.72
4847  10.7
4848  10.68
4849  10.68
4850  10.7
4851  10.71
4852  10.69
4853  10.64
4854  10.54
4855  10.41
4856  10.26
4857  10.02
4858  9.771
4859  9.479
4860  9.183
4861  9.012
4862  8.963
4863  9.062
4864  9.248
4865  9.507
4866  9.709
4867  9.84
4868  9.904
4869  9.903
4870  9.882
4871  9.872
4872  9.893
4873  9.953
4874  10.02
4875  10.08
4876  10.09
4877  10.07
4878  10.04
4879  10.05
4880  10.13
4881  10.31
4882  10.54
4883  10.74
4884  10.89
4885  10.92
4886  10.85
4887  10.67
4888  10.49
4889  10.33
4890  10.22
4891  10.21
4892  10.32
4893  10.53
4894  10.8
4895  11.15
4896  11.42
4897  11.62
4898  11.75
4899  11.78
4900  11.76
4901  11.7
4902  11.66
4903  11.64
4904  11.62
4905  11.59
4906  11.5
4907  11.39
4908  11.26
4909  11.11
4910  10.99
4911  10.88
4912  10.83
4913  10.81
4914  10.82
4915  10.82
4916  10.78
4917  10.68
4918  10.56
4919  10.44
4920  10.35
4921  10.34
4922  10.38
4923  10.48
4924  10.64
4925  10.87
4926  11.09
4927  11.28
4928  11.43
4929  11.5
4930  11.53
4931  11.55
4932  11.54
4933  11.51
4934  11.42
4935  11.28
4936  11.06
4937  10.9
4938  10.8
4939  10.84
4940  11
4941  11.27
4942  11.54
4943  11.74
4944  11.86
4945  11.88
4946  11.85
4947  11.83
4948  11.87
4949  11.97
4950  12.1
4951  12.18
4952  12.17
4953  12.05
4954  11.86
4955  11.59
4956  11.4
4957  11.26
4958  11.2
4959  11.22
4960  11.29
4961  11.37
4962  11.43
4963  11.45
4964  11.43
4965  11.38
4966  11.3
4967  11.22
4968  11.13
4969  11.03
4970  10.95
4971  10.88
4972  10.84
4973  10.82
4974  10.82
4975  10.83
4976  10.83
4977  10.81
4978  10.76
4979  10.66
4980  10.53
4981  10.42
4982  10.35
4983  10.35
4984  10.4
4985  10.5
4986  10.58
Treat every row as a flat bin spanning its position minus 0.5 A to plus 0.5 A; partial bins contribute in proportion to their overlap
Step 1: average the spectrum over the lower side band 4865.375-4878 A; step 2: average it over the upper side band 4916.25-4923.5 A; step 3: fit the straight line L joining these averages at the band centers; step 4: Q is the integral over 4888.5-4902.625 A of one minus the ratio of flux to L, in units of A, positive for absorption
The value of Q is -1.23 A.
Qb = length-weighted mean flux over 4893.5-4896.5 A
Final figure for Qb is 11.1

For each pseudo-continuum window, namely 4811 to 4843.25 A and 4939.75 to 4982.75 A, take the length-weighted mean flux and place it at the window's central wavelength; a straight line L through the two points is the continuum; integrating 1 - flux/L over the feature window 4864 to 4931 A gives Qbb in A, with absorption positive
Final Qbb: 3.24 A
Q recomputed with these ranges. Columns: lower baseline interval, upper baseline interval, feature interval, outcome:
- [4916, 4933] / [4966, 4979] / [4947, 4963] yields -1.09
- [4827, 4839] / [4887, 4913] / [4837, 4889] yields 3.60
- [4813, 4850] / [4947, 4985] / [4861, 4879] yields 2.22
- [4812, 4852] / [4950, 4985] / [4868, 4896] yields 1.92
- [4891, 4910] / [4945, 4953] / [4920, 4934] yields 0.74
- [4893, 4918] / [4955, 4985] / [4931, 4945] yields -0.27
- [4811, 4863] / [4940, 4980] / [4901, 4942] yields 0.46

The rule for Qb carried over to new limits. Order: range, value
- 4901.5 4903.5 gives 11.7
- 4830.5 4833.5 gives 10.8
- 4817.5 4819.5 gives 11.4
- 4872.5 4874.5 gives 9.99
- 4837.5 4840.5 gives 11.1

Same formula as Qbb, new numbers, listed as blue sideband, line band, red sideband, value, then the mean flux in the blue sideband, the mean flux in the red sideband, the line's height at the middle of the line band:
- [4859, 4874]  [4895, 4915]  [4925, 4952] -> -1.4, 9.58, 11.5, 10.6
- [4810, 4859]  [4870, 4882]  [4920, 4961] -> 1.2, 11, 11.4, 11.1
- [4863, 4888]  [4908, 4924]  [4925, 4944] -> 0.3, 10.1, 11.3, 10.9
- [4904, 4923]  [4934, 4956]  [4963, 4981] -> -1.4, 10.9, 11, 10.9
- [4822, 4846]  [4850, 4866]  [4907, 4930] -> 1.6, 11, 10.9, 10.9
